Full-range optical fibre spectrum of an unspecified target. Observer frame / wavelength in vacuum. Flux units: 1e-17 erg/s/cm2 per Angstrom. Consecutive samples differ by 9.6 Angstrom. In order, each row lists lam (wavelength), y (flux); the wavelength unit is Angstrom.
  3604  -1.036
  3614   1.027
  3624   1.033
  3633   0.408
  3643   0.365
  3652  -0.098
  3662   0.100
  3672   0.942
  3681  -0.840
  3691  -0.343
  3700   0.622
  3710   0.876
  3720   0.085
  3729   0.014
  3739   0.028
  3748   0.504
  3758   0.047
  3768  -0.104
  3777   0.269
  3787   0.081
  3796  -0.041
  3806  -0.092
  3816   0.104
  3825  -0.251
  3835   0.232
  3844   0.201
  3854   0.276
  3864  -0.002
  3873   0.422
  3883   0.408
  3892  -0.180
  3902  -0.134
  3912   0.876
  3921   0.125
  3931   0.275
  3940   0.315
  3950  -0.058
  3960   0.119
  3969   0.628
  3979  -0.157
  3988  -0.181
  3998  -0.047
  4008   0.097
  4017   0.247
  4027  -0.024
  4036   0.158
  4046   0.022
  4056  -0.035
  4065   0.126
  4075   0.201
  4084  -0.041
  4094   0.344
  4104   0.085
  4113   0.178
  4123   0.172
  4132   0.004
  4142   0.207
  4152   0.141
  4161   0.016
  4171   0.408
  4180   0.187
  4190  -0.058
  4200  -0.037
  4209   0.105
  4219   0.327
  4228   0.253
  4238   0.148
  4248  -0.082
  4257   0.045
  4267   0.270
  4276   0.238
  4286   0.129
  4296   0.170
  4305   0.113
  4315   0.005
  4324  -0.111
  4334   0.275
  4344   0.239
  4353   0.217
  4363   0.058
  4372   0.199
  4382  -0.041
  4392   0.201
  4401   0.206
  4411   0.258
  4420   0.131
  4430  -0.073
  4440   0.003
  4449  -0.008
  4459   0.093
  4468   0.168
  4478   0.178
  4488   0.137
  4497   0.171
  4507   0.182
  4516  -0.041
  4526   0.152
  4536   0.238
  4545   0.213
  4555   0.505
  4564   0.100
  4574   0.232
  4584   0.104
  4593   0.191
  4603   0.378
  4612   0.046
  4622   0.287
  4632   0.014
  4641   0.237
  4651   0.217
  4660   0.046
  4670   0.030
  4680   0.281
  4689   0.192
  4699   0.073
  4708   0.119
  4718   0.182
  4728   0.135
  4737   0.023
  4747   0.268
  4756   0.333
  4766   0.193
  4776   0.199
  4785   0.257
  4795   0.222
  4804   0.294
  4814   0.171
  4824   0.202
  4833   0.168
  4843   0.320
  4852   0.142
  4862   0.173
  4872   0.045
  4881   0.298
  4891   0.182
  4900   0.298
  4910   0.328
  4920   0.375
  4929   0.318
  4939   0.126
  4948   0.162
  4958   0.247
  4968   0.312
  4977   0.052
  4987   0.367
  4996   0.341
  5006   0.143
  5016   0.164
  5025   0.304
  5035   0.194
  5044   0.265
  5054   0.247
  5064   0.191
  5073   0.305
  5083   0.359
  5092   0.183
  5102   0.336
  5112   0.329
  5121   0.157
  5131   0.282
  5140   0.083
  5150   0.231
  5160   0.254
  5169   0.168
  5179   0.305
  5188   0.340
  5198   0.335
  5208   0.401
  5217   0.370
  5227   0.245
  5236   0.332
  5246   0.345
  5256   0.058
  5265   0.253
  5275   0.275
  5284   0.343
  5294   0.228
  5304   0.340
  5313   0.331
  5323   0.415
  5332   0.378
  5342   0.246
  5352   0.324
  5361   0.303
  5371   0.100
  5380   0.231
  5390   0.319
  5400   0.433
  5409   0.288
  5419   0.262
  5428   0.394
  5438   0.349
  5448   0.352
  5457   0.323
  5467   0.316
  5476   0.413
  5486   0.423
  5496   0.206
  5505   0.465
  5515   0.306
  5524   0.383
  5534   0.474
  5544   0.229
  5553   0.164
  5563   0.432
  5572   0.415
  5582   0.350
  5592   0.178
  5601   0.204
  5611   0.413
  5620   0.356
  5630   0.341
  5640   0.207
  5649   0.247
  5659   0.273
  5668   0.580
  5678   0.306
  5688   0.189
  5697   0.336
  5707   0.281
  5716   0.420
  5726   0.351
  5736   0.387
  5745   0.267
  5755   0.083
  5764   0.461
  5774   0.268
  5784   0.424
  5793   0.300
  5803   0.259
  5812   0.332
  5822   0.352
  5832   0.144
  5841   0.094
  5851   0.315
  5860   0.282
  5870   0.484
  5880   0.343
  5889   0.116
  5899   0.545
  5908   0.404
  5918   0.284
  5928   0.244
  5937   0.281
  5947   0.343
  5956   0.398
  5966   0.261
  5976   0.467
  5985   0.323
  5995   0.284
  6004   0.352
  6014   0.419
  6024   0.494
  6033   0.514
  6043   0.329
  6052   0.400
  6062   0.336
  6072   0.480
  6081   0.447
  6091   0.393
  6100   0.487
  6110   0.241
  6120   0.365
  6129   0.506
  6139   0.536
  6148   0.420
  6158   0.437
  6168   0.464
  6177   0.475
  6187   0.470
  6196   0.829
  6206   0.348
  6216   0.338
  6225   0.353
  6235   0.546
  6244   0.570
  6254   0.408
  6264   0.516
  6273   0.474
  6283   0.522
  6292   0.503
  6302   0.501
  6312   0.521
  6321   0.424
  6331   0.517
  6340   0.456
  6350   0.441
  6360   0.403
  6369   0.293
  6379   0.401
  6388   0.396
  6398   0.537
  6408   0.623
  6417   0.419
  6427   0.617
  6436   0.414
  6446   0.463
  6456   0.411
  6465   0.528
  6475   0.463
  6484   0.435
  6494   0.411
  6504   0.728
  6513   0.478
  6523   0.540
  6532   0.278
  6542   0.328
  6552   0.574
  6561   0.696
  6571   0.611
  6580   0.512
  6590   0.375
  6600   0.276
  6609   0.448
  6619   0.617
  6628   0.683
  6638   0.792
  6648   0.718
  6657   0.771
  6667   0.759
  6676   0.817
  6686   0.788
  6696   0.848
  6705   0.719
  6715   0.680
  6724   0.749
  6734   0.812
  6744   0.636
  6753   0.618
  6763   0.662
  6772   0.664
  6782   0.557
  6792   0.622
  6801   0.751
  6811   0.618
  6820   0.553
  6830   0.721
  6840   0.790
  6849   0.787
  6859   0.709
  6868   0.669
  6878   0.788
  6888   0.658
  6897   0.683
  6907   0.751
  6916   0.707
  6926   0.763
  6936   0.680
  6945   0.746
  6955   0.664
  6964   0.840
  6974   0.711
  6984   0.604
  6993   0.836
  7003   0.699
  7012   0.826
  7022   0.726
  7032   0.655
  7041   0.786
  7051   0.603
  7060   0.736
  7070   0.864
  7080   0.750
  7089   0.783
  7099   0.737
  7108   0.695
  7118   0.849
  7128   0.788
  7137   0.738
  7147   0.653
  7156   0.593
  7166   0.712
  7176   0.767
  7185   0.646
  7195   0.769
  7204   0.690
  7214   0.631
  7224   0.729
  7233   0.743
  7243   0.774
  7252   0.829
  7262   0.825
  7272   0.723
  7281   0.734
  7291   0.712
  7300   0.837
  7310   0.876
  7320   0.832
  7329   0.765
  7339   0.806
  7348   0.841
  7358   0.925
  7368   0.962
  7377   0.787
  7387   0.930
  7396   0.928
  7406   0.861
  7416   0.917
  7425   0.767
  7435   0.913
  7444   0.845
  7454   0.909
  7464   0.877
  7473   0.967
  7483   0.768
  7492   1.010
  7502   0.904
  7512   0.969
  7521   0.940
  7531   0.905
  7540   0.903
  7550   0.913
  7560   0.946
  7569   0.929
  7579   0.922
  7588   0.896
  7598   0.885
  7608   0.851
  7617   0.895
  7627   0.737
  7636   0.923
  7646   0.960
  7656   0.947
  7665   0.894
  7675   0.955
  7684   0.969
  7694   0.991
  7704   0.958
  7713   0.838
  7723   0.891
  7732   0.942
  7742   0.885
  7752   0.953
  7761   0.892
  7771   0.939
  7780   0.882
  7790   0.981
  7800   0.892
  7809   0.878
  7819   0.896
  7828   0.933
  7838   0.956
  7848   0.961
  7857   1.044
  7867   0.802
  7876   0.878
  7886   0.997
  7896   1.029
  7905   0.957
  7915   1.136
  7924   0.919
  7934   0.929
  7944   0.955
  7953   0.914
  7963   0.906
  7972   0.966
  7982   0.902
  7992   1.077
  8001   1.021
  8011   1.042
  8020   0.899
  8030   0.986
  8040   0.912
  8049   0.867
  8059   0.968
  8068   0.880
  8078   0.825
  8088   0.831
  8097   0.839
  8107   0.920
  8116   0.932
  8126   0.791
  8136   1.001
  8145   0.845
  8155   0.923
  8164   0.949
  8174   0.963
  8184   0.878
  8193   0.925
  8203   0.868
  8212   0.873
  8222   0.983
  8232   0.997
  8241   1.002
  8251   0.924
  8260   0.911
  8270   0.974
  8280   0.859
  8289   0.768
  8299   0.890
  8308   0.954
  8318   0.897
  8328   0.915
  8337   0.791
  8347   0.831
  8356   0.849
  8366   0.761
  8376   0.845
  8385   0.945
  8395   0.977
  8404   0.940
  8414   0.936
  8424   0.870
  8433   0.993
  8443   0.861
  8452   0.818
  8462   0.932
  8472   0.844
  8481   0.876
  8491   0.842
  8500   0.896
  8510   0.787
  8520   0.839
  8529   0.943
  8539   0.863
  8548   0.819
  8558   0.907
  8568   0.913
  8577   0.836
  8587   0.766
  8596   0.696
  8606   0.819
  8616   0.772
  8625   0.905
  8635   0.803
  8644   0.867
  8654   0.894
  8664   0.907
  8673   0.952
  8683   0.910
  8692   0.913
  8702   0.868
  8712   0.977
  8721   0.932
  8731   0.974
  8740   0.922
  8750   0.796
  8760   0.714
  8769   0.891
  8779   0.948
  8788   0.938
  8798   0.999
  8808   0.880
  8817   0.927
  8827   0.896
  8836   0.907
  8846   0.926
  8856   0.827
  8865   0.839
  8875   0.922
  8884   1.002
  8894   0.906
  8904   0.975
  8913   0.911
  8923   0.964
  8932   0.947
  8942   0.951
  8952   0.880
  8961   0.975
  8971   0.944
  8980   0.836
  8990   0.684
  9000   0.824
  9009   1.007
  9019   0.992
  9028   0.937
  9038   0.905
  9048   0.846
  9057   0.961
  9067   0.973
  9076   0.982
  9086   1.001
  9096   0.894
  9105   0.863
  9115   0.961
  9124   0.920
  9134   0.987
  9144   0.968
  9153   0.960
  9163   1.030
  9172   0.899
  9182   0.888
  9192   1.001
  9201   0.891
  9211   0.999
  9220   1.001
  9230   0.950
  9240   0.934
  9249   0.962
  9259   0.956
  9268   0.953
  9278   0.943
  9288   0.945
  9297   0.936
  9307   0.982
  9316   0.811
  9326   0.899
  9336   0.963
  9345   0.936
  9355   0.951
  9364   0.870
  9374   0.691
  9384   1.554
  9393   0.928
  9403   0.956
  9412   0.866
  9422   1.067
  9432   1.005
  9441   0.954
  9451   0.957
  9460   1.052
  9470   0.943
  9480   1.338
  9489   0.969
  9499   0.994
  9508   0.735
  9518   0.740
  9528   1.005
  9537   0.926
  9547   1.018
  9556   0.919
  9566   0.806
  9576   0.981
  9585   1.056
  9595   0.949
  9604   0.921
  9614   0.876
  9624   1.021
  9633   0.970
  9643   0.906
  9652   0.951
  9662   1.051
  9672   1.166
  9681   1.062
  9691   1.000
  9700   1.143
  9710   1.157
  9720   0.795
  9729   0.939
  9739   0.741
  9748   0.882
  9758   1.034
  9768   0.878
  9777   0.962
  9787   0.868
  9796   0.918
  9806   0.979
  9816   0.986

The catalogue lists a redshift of 0.66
